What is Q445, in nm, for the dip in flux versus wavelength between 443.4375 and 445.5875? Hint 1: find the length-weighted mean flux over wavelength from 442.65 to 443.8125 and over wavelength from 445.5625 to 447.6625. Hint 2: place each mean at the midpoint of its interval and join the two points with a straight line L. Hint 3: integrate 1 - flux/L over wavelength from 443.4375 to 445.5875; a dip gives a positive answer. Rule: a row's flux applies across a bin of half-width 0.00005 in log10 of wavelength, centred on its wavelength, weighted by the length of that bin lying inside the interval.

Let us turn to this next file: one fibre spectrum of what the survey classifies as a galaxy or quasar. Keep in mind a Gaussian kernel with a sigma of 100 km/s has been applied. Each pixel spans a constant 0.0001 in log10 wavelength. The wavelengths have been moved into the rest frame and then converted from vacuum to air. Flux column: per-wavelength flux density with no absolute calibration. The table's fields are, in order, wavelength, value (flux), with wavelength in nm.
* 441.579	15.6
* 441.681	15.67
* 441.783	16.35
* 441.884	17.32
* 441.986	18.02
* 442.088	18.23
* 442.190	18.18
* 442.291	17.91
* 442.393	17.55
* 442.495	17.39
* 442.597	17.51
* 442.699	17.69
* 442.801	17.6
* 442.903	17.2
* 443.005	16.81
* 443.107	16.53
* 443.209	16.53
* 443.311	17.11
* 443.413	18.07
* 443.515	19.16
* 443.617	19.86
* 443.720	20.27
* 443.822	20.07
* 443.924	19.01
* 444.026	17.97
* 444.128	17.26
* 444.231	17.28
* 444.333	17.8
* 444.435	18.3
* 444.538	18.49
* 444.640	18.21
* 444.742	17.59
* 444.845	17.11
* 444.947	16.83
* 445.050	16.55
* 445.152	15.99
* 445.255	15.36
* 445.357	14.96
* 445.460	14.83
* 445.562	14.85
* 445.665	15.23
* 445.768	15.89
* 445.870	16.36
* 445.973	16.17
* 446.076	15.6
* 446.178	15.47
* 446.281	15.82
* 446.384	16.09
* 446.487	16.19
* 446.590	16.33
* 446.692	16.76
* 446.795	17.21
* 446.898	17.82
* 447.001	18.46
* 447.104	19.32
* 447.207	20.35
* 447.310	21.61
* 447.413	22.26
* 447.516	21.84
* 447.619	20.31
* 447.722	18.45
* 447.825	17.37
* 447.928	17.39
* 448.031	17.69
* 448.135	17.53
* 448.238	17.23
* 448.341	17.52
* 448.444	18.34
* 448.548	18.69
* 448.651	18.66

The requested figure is 0.04 nm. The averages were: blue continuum 18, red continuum 17.7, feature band 17.6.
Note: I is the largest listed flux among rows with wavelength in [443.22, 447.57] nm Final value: 22.26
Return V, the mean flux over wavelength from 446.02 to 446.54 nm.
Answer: 15.8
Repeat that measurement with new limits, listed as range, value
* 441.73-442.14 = 17.5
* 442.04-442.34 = 18.1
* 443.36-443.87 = 19.5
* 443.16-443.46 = 17.2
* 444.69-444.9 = 17.4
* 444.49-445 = 17.6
